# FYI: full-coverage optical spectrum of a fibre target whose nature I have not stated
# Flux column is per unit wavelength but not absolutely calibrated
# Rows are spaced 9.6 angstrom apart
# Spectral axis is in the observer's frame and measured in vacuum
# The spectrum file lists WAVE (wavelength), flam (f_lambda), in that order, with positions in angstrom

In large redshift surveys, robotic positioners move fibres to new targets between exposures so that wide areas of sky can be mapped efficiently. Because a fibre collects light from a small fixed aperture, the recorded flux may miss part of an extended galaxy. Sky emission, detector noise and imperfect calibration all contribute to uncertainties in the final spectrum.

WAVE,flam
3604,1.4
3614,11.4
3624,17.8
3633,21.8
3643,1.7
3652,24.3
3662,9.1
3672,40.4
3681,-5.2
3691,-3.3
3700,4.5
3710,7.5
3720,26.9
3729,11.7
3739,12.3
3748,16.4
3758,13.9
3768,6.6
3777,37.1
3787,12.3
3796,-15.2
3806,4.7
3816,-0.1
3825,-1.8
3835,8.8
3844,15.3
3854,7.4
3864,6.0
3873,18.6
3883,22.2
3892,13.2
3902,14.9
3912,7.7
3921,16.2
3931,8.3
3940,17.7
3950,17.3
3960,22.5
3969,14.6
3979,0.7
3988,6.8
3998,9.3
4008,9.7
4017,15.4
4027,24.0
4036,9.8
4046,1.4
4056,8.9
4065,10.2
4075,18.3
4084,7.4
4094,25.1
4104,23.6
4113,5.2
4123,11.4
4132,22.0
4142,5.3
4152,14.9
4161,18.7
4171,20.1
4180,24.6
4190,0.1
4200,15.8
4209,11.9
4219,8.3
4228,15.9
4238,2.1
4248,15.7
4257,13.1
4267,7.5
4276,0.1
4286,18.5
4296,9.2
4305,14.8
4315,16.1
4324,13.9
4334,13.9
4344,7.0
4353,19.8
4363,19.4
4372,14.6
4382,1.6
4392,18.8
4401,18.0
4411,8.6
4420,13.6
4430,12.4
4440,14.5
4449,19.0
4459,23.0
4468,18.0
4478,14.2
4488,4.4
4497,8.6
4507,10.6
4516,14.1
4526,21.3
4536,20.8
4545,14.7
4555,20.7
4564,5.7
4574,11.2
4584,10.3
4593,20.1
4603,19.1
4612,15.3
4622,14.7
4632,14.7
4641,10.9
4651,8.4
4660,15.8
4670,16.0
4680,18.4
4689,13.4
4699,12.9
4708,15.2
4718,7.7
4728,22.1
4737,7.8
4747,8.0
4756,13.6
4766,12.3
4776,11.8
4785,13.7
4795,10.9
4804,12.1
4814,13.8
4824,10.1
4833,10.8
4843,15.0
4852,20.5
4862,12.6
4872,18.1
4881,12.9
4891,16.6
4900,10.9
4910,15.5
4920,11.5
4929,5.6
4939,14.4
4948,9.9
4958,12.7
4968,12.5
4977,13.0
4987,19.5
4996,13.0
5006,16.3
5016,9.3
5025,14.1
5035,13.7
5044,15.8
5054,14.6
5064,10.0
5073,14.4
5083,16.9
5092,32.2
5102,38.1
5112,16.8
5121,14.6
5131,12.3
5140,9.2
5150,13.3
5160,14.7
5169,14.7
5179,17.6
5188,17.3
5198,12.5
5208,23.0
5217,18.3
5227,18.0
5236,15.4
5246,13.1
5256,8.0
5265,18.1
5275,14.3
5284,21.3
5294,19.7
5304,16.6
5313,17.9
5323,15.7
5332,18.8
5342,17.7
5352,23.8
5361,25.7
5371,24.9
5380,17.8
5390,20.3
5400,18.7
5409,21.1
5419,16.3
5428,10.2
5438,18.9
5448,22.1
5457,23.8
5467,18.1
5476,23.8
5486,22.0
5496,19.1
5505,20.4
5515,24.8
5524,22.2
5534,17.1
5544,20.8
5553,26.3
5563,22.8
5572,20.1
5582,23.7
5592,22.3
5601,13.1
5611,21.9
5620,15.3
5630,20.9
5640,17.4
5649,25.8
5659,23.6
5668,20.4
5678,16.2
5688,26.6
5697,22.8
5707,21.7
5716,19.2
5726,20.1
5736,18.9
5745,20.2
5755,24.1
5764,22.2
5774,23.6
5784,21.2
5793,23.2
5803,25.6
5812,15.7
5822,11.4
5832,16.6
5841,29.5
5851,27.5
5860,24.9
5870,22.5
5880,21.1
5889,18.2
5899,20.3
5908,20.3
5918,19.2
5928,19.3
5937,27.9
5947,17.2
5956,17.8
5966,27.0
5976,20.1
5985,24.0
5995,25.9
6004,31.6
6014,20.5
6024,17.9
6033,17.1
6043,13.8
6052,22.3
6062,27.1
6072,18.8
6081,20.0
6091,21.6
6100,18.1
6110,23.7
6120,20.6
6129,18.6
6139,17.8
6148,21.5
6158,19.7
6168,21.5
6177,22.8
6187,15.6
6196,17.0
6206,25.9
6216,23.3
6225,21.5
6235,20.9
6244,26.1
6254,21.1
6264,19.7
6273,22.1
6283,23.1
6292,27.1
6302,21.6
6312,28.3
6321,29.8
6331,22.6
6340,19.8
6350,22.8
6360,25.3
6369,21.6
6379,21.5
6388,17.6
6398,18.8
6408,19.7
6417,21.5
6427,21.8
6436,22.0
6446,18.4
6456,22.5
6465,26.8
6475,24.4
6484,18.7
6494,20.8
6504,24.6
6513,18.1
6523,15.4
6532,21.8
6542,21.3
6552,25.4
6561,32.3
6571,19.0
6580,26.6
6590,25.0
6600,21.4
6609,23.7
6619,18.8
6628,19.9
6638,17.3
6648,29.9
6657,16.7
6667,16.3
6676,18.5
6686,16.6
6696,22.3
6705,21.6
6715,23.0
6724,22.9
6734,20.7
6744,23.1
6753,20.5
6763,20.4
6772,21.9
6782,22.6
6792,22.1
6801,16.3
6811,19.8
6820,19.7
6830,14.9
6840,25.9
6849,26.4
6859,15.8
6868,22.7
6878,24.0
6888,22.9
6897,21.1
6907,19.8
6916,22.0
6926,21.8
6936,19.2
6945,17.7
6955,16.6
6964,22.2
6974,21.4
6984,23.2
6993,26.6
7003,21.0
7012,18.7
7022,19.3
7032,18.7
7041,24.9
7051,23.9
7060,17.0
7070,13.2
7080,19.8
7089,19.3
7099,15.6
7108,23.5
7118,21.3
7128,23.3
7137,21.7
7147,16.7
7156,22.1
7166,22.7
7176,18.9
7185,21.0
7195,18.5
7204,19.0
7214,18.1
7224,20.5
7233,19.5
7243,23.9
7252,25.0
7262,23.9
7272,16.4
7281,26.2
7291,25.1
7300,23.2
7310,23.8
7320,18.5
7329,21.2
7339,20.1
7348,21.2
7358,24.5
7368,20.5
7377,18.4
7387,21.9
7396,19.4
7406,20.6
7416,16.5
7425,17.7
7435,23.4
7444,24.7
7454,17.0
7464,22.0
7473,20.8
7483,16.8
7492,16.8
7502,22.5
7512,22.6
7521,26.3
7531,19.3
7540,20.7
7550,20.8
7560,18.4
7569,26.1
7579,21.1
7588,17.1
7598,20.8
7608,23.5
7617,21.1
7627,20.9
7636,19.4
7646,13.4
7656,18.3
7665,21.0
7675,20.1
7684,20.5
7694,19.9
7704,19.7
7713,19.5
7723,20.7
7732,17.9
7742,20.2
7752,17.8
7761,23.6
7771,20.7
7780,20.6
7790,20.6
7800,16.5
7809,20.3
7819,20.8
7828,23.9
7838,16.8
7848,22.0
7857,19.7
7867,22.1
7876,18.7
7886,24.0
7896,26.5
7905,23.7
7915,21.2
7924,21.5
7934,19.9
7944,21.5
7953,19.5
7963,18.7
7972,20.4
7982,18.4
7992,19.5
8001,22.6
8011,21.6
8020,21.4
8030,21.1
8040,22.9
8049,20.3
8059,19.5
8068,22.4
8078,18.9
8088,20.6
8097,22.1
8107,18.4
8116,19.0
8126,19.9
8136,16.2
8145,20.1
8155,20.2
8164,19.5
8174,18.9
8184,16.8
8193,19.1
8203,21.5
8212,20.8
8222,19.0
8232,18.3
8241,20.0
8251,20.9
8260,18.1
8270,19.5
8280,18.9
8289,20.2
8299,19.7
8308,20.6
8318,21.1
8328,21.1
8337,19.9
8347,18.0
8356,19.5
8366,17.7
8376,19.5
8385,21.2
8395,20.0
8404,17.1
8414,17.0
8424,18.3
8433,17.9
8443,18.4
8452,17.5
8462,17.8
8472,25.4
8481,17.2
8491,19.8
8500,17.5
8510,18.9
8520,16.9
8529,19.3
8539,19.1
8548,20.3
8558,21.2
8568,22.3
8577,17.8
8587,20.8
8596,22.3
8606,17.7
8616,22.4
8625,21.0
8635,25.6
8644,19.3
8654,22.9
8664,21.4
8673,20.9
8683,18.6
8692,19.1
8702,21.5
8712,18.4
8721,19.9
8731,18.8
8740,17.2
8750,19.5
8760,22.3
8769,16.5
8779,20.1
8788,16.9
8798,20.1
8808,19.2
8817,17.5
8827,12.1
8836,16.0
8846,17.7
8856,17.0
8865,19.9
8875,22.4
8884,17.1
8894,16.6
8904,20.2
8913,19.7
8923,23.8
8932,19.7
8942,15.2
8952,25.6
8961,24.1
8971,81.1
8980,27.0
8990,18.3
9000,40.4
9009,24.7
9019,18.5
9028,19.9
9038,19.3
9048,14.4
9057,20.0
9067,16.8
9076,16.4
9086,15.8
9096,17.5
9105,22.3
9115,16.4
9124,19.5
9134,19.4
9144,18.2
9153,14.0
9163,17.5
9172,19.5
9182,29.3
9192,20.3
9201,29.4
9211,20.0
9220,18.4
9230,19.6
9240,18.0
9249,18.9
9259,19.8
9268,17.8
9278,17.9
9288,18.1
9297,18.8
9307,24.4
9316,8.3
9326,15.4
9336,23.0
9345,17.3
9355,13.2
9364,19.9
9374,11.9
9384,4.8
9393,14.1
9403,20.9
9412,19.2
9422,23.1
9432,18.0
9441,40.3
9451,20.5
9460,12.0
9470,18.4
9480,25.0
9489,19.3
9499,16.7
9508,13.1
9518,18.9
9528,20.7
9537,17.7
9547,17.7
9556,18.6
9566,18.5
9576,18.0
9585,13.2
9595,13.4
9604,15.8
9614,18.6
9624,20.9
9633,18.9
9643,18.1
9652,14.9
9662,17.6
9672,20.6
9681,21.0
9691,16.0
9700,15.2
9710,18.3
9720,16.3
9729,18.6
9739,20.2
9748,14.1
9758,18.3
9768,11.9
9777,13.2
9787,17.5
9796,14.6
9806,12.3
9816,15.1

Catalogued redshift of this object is 0.367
